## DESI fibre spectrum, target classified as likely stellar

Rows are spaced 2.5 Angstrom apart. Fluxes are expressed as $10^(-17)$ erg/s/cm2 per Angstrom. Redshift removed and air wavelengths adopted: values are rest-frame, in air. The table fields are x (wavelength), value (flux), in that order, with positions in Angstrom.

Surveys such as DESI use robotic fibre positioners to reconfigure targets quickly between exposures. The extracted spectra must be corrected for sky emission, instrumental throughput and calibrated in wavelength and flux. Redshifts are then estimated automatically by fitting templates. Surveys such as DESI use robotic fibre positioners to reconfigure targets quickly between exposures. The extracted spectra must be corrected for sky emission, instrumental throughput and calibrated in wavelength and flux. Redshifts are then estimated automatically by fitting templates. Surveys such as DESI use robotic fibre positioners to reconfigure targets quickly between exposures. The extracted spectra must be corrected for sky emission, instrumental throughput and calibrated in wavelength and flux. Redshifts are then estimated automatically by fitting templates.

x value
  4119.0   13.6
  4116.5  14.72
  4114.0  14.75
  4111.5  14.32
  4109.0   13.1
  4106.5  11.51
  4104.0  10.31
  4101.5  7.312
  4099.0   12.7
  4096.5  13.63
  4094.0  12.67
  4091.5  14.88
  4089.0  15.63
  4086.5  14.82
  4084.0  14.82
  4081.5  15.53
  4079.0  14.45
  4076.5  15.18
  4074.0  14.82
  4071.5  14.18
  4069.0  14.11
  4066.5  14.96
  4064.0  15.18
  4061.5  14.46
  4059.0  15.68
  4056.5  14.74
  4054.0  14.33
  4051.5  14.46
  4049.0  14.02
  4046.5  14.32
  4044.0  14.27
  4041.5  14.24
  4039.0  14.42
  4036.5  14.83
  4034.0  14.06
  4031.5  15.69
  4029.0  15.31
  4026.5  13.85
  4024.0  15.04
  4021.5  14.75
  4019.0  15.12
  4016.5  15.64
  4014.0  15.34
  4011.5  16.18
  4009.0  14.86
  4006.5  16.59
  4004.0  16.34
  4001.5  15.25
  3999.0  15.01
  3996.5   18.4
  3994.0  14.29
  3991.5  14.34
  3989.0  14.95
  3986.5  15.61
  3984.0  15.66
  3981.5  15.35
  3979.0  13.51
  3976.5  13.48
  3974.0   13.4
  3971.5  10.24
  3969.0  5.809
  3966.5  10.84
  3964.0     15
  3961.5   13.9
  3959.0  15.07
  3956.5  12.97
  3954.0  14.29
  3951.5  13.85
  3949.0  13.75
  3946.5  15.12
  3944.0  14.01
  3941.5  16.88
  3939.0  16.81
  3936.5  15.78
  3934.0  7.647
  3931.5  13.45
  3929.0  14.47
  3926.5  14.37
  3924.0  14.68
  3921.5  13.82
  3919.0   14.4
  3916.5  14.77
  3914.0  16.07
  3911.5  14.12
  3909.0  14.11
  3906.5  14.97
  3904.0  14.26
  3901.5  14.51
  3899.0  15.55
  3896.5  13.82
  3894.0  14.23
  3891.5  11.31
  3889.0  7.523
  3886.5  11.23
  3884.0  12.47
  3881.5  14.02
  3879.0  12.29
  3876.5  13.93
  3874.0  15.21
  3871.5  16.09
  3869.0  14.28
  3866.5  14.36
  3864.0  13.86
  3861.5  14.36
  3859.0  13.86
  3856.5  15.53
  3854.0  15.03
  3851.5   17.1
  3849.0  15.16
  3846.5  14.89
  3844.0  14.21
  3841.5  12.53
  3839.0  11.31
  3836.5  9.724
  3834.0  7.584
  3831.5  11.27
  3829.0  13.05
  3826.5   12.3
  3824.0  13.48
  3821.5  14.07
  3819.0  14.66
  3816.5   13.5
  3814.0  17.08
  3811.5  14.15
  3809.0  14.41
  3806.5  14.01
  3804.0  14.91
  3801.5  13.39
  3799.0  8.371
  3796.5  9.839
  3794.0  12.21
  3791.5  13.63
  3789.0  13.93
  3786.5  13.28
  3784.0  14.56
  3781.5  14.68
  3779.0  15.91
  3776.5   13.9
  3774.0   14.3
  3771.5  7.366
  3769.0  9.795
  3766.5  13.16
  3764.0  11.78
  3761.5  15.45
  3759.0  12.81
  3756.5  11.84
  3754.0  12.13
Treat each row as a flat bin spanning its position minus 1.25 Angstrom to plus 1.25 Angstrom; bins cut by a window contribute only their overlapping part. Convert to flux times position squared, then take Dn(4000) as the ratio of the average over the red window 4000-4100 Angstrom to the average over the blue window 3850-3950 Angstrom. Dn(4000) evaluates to 1.1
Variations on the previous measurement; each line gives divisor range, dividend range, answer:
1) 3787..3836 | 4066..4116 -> 1.22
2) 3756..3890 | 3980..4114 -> 1.23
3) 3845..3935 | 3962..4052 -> 1.10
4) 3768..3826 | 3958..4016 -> 1.19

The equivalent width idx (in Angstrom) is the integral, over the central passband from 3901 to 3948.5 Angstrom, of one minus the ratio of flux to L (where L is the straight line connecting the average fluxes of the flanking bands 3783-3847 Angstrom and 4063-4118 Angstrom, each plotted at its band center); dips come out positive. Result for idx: -4.2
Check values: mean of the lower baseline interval 12.9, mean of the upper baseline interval 13.8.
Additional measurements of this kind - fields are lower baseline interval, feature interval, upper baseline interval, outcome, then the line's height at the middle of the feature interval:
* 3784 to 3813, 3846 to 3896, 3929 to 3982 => -2.4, 13.2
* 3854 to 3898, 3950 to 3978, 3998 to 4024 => 4.1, 14.8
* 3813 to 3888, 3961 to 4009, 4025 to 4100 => 0.3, 14.2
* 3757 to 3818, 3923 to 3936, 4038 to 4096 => 0.8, 13.9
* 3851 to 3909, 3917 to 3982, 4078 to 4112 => 0.5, 13.7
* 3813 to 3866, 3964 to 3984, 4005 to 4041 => 3.3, 14.7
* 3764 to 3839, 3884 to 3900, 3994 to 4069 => 1.7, 13.7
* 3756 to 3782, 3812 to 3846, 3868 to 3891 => 0.3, 12.9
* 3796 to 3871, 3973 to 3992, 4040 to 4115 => -1.1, 13.8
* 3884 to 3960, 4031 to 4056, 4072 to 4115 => -1.4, 13.7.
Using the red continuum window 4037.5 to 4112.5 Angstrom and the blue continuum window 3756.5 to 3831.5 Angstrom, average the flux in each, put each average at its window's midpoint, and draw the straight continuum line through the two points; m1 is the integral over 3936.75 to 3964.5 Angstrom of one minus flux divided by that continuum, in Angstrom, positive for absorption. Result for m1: -2.3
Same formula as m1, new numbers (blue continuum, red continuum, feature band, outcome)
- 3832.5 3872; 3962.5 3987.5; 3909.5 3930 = -2.1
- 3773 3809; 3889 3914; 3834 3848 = 1.5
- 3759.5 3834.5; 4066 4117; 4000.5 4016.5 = -2.7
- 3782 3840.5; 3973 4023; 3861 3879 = -1.1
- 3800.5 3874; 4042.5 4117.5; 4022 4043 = -1.1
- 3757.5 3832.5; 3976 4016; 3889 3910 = 0.9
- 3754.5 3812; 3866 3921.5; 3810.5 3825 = -1.5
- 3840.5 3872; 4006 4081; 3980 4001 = -0.9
